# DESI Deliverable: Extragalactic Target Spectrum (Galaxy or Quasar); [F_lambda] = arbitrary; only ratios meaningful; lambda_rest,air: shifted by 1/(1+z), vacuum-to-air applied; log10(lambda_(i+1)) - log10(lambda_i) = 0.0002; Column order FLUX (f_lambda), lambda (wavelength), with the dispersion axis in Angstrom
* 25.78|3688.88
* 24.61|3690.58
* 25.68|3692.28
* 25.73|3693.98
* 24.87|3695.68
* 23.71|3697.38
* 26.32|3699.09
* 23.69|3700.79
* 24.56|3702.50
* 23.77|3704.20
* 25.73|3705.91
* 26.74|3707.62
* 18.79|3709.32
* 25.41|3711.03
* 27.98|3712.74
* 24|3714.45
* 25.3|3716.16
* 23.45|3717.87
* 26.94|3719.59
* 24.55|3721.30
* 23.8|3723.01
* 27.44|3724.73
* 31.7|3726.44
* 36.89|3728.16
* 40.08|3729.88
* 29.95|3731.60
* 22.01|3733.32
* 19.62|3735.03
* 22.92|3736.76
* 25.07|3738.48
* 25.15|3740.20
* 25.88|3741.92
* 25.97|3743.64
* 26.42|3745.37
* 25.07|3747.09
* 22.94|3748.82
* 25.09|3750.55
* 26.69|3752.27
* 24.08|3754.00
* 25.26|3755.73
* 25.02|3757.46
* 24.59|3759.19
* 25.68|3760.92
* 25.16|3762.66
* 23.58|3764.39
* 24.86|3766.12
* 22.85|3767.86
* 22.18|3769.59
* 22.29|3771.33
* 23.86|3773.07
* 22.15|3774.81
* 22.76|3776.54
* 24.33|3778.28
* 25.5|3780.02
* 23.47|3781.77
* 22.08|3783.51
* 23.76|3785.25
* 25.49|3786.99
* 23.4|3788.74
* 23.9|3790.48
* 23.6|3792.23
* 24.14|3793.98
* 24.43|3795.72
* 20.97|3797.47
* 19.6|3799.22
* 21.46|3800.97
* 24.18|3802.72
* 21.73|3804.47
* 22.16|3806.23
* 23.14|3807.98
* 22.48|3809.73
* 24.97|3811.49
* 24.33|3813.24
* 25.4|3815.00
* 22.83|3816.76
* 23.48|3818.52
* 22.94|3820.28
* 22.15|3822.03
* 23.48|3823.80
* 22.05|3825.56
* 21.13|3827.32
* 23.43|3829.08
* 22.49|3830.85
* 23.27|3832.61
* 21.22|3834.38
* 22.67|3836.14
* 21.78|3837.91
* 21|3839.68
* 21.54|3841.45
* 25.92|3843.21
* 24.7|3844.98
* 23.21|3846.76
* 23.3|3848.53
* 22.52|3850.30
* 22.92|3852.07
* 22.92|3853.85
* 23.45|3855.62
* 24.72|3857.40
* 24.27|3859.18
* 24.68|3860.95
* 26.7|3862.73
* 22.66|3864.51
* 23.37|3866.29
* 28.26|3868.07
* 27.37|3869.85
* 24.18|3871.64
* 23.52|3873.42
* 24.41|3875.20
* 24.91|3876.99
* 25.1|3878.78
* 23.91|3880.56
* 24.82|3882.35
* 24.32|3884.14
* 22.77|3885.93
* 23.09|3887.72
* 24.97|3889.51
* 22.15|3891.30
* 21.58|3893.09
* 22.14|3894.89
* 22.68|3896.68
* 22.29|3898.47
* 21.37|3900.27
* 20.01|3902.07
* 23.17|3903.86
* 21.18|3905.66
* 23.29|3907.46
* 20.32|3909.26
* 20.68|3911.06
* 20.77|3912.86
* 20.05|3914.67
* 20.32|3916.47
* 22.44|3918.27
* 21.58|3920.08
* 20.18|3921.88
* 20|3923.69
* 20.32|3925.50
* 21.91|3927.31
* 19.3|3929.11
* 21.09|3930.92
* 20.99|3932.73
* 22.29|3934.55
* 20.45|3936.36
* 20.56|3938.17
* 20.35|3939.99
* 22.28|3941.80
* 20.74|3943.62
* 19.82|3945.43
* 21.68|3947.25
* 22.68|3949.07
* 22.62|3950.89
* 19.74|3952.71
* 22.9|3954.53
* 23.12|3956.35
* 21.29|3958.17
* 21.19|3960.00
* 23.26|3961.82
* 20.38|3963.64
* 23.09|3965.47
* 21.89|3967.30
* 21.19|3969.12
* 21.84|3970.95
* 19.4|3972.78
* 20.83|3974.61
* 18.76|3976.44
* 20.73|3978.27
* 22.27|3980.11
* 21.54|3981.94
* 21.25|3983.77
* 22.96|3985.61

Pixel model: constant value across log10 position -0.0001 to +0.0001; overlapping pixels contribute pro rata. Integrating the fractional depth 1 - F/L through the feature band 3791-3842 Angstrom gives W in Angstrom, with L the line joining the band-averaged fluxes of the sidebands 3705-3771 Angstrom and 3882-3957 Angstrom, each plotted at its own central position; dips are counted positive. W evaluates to 2.5 Angstrom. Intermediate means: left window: 25.6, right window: 21.6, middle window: 22.7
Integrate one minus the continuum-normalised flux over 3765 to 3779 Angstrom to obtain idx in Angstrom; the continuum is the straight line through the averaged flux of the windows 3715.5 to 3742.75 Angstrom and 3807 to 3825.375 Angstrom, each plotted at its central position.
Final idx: 1.1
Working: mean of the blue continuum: 26.9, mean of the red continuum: 23.5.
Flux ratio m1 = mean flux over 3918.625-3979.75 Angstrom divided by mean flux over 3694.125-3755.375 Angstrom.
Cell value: 0.8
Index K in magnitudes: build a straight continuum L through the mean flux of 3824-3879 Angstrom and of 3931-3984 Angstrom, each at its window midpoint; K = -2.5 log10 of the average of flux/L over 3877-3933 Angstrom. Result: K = 0.03 mag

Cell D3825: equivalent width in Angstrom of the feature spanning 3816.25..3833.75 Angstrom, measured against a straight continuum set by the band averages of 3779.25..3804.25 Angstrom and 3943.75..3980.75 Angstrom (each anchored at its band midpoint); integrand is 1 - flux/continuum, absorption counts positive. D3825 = 0.1 Angstrom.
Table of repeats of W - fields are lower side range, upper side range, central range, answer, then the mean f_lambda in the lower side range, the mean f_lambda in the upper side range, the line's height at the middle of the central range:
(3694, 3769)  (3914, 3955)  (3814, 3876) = -1.42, 25.6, 21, 23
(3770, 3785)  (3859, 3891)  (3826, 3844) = 1.23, 23.3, 24.6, 24.1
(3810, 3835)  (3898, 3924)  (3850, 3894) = -4.29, 23.1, 21.2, 22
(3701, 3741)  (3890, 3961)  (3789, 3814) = 1.35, 26.1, 21.3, 24.2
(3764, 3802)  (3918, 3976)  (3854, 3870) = -1.85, 23.2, 21.3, 22.3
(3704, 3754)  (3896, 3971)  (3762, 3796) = 1.67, 26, 21.4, 24.9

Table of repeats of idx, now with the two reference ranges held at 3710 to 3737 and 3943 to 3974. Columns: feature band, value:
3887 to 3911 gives 0.9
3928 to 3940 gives 0.7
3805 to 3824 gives 1.2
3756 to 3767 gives 0.6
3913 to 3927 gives 1.1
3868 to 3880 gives -0.8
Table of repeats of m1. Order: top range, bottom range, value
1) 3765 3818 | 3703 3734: 0.86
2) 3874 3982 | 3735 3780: 0.89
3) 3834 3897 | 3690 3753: 0.92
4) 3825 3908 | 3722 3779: 0.92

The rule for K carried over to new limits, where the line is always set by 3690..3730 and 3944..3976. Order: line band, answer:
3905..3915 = 0.07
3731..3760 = 0.03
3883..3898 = -0.01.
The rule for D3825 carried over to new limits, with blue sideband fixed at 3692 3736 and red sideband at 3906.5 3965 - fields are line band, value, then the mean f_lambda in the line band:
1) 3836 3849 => 0.14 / 23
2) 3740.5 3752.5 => 0.01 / 25.4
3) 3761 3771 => 0.46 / 23.8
